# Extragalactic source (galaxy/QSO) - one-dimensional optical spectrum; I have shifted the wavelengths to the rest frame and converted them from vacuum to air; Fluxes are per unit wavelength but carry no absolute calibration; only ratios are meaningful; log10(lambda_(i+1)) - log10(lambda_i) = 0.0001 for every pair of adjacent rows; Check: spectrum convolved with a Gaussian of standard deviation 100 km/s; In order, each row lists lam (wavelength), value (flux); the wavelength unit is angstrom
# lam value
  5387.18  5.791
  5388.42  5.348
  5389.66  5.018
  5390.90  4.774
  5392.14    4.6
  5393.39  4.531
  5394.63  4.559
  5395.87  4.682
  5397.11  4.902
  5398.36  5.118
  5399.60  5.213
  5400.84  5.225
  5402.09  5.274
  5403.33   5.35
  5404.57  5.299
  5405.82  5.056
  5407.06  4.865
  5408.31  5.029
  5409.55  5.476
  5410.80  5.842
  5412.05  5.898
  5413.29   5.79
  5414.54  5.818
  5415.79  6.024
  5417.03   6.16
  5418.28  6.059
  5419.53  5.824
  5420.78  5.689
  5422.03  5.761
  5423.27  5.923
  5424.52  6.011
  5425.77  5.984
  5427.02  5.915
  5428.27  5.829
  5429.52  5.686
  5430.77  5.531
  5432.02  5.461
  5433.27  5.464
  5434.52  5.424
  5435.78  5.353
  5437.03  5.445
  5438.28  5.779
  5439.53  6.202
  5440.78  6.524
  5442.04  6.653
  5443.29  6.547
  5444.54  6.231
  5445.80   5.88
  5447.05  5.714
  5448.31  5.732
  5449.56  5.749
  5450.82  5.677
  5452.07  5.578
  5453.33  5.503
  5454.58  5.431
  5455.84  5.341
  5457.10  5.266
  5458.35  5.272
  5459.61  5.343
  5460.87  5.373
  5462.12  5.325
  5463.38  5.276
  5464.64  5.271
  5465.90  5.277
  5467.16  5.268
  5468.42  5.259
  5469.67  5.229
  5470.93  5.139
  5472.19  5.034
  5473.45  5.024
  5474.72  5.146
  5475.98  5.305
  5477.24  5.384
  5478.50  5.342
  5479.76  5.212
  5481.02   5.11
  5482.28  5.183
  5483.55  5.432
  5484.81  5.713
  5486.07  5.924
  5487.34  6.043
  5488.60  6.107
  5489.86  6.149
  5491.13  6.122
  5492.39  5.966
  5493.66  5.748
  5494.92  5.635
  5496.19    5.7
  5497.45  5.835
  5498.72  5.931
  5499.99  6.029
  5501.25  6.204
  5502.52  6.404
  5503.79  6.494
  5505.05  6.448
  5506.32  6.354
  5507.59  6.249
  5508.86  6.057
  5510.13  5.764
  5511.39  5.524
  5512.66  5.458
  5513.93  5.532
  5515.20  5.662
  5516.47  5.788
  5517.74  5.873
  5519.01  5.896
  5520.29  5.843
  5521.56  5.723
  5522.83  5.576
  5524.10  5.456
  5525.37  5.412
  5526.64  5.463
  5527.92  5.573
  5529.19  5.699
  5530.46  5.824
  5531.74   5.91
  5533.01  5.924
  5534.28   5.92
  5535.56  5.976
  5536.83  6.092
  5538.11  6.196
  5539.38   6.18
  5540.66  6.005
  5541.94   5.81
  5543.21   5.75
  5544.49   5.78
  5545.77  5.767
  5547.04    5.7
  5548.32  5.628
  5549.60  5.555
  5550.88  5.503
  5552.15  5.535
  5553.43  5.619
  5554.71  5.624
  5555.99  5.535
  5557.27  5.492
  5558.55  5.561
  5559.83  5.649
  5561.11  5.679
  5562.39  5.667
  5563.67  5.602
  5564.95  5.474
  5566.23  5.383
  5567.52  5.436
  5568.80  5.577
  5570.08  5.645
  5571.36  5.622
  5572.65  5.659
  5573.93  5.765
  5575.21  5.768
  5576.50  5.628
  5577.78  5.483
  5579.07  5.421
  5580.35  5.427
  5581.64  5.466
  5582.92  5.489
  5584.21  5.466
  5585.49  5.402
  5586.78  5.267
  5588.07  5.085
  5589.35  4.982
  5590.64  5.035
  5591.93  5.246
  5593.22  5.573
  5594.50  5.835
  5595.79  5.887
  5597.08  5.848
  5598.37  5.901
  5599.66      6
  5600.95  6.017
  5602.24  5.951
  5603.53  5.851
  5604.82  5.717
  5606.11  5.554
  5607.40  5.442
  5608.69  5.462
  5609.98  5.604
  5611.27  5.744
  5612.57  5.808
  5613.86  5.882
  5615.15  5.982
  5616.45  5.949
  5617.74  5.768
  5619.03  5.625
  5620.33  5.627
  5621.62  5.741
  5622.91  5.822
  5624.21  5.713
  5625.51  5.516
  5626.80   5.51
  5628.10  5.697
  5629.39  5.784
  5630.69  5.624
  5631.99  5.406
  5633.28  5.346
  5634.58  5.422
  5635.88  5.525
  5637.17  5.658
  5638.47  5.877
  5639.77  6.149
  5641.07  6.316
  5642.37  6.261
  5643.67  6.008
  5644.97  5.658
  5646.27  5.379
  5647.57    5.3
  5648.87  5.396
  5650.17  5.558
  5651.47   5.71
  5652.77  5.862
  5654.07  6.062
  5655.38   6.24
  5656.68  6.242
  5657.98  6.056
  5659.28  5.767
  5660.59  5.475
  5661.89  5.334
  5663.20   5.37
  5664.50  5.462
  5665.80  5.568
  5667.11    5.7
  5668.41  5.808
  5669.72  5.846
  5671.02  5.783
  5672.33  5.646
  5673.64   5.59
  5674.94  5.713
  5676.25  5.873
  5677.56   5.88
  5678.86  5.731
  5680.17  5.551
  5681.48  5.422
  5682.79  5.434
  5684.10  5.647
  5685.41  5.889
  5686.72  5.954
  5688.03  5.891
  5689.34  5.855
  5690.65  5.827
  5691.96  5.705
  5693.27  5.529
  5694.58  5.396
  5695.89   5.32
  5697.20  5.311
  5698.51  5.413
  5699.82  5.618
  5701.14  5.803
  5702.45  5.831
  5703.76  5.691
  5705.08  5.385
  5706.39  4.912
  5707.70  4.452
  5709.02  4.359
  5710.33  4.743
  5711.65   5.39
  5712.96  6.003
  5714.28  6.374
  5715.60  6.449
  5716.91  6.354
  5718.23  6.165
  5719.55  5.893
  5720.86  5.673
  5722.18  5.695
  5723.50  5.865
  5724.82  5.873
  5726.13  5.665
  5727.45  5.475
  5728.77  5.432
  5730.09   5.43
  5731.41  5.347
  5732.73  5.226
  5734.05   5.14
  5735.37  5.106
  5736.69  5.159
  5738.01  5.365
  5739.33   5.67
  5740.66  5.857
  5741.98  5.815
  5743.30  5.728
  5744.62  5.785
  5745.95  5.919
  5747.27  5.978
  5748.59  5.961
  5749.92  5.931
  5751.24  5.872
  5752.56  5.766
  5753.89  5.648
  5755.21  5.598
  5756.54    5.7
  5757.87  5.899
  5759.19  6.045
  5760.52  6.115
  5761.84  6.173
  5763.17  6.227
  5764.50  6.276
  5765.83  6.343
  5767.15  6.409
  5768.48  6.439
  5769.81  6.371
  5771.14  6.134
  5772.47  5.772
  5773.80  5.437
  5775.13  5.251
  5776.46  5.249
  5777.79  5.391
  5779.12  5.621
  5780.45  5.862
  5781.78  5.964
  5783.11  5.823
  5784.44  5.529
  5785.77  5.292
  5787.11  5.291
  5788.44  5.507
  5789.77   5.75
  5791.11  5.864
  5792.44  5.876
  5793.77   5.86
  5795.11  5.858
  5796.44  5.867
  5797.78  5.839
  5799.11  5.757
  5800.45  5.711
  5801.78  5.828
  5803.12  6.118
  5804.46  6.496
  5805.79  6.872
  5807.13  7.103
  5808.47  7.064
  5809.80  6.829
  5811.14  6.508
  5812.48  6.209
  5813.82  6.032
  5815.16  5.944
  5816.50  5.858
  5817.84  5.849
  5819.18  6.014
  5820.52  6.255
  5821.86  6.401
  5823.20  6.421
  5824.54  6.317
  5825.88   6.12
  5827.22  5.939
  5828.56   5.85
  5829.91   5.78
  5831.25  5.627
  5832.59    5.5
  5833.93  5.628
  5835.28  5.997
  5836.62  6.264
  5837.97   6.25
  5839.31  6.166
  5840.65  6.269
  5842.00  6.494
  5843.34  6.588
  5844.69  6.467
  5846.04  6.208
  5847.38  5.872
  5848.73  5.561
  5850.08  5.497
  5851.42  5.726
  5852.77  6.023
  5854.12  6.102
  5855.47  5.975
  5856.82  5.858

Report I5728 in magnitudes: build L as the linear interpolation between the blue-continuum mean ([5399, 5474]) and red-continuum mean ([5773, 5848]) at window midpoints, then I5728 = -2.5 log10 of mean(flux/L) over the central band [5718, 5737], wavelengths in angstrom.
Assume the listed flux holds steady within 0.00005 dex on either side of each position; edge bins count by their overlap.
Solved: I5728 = 0.07 mag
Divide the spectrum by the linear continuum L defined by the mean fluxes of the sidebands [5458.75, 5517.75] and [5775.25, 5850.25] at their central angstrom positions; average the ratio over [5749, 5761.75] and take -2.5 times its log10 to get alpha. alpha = 0.01 mag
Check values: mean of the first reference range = 5.65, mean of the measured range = 5.86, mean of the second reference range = 6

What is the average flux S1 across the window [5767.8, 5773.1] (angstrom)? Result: 6.18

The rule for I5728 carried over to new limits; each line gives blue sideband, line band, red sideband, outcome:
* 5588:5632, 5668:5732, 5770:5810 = 0.029 mag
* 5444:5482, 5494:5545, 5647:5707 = -0.080 mag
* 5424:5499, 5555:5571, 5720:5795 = 0.019 mag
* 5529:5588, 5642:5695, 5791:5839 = 0.025 mag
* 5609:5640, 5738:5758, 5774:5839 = 0.016 mag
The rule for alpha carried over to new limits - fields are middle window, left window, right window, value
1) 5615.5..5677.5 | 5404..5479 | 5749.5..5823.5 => 0.02 mag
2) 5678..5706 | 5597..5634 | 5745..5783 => 0.04 mag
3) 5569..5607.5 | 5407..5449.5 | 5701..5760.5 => 0.03 mag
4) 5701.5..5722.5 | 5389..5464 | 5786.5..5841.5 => 0.06 mag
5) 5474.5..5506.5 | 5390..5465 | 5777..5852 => -0.04 mag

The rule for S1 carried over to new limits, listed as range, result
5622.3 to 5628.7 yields 5.64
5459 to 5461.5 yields 5.37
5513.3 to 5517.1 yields 5.66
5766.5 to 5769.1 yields 6.42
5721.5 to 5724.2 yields 5.77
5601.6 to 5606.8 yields 5.77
